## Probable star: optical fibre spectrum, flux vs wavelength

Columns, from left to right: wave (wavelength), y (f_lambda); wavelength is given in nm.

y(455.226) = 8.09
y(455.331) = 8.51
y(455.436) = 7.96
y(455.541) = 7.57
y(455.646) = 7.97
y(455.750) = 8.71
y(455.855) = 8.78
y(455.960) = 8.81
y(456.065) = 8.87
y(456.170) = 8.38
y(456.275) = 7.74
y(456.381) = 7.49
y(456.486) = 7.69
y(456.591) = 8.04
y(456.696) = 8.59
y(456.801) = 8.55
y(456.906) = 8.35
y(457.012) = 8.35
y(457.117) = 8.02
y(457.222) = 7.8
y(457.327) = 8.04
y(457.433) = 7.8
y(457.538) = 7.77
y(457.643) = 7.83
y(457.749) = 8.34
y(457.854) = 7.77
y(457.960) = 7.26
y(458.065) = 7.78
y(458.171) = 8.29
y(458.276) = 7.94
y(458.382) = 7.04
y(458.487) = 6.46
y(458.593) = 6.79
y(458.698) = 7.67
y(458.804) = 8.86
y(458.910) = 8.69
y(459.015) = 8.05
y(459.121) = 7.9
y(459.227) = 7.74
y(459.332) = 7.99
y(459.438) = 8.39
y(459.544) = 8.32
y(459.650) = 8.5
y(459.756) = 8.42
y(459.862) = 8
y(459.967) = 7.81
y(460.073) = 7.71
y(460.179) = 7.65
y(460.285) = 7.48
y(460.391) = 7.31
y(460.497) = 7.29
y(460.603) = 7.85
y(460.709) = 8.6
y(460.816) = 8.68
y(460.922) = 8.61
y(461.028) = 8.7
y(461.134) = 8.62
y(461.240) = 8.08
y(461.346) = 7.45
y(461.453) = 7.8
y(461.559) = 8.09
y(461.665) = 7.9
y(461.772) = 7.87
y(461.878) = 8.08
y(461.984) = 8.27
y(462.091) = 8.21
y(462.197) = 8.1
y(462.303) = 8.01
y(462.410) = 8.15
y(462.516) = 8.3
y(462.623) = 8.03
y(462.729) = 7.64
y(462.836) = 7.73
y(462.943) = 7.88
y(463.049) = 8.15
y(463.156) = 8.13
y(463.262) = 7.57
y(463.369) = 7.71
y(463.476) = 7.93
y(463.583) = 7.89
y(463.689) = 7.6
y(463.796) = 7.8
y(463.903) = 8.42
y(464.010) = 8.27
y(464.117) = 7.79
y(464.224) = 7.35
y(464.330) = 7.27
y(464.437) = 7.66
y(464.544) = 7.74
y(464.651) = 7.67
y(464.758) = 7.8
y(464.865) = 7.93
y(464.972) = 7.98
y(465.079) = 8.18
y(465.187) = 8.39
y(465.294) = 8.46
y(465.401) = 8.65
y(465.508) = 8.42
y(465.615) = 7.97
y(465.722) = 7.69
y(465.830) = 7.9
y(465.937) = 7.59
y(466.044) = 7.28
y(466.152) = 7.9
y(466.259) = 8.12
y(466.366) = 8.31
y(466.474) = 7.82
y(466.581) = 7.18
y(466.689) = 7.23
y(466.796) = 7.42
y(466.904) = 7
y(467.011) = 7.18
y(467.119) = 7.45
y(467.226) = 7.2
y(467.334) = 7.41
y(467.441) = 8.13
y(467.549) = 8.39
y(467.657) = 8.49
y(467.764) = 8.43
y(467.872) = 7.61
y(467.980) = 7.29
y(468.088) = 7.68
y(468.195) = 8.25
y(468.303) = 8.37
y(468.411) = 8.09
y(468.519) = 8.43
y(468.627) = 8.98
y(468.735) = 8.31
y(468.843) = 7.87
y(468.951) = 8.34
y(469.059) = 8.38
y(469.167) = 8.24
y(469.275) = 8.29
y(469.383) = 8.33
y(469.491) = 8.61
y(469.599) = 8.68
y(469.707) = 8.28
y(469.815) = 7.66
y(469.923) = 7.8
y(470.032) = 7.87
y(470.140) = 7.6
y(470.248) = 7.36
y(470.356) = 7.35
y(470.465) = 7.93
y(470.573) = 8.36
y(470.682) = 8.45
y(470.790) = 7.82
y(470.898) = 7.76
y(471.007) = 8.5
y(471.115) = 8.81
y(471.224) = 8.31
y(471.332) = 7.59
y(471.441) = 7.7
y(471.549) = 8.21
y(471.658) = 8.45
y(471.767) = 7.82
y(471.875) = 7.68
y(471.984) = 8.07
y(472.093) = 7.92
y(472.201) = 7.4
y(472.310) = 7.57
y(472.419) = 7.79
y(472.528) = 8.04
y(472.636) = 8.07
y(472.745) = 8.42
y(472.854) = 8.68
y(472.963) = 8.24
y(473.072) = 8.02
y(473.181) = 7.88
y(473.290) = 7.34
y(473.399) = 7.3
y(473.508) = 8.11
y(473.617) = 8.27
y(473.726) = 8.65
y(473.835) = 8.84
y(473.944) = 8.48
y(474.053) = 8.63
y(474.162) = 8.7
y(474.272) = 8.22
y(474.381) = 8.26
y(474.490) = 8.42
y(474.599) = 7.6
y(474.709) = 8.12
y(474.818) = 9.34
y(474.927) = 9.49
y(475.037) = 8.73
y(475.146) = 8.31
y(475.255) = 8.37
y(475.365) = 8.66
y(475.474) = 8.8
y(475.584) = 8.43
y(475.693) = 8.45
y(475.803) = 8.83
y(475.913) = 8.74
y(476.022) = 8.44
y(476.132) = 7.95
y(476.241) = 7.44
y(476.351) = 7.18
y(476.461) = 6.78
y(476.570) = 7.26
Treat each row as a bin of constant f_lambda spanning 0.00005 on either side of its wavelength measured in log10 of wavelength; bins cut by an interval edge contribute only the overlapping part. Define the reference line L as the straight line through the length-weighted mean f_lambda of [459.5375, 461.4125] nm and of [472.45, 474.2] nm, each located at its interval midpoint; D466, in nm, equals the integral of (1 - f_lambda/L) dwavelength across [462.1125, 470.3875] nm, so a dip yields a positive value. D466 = 0.20 nm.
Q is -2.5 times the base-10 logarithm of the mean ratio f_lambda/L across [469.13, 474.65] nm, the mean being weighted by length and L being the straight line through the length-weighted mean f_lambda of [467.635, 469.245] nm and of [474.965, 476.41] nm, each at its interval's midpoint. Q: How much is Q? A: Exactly 0.02 mag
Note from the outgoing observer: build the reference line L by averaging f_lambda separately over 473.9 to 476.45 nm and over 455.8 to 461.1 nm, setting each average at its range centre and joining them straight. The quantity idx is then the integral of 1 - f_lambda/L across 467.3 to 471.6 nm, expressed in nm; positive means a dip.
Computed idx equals 0.08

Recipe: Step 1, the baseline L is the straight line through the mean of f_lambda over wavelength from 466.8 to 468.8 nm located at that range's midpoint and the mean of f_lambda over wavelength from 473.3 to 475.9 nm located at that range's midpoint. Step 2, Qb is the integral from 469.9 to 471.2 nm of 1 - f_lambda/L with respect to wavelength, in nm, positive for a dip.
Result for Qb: 0.03 nm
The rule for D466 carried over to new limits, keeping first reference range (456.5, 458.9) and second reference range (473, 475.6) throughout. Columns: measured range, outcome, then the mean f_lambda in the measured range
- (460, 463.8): 0.020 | 7.97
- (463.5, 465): 0.053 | 7.8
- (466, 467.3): 0.102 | 7.5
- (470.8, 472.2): 0.043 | 8.04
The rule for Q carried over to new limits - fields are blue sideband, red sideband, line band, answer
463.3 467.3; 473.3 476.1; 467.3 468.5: -0.009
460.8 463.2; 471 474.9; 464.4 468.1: 0.042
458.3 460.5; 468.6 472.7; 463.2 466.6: 0.006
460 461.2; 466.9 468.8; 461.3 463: 0.007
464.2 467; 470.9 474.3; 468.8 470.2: -0.024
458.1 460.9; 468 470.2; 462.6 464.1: 0.016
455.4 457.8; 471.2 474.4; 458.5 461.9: 0.017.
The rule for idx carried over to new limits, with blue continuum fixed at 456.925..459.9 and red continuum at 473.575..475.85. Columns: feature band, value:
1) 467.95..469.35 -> 0.018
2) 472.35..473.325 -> 0.048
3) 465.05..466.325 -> 0.025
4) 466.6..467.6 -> 0.095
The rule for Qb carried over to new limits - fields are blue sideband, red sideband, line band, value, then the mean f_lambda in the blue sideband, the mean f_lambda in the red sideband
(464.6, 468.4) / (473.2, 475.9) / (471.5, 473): 0.044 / 7.85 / 8.43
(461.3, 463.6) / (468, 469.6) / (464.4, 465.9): 0.012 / 7.95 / 8.29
